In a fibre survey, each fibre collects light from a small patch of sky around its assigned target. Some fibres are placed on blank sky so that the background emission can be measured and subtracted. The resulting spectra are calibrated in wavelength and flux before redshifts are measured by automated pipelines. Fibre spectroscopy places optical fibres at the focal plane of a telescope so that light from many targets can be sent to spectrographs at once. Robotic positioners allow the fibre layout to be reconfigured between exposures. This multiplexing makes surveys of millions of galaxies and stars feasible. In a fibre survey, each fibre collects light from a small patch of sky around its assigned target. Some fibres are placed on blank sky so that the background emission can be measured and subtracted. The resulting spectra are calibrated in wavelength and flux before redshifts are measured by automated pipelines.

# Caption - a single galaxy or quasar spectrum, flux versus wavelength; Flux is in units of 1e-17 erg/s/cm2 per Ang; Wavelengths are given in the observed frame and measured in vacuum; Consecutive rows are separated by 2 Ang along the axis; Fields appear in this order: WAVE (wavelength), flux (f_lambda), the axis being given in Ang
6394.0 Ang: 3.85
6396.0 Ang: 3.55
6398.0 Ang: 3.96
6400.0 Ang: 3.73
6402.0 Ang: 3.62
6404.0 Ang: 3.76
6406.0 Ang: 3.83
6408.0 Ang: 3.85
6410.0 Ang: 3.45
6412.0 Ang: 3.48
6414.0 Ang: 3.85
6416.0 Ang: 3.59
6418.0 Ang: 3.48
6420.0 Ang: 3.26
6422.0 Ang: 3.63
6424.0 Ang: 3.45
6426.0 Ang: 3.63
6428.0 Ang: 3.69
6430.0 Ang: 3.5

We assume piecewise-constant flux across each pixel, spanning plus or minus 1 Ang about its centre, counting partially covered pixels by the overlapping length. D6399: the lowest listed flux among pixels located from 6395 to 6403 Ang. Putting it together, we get 3.55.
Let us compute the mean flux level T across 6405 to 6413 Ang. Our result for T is 3.65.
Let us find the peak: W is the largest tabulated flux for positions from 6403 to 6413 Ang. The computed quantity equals 3.85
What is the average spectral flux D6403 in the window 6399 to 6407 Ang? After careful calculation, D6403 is 3.74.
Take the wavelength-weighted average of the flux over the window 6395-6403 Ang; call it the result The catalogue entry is 3.71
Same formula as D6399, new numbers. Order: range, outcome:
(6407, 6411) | 3.45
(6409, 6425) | 3.26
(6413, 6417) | 3.59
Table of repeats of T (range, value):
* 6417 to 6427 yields 3.49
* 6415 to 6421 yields 3.44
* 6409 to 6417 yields 3.59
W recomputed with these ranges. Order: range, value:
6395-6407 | 3.96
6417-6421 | 3.48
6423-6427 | 3.63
